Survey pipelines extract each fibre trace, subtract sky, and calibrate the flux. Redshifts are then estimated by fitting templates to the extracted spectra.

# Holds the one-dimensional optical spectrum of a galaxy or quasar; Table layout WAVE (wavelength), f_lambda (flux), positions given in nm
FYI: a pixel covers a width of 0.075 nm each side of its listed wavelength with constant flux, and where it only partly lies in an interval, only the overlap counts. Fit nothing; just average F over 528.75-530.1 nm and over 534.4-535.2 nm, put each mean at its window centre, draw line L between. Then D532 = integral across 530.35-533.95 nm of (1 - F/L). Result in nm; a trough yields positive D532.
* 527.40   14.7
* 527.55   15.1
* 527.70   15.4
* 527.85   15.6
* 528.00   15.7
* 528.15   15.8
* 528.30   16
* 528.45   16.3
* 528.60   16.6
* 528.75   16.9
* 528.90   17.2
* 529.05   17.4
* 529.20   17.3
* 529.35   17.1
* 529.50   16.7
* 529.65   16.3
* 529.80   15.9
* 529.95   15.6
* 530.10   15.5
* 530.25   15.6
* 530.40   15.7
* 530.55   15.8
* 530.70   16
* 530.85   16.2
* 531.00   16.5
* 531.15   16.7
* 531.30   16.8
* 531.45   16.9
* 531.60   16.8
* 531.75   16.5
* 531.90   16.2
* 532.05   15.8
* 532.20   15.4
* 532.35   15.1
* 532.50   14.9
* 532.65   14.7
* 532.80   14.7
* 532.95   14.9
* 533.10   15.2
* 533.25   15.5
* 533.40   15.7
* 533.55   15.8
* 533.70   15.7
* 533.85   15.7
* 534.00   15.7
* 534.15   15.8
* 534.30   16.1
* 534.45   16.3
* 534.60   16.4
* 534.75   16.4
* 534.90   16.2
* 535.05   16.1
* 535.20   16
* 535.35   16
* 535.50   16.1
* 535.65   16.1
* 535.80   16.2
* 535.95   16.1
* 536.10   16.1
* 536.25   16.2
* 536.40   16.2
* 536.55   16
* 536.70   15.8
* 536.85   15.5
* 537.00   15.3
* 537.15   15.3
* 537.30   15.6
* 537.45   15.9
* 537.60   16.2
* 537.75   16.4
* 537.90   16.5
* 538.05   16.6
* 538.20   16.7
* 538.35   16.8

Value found 0.141 nm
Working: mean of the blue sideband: 16.6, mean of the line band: 15.8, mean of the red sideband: 16.3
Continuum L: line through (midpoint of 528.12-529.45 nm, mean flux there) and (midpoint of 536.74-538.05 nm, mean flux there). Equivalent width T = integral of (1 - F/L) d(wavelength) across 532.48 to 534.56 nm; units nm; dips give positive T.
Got 0.10 nm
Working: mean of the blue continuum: 16.8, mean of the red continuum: 15.9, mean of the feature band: 15.5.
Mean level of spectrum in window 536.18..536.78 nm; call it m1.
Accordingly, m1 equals 16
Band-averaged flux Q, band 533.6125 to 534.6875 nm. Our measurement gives 16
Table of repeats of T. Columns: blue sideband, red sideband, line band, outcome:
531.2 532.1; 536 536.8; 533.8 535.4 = 0.02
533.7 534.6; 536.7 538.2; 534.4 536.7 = -0.03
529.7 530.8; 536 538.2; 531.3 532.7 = -0.01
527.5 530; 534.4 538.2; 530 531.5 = 0.01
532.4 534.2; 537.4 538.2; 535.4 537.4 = 0.02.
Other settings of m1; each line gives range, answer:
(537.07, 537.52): 15.6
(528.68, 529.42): 17.2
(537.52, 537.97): 16.4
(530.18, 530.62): 15.7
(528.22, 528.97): 16.6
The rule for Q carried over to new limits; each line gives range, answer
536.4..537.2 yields 15.6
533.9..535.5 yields 16.1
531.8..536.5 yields 15.8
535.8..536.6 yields 16.1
